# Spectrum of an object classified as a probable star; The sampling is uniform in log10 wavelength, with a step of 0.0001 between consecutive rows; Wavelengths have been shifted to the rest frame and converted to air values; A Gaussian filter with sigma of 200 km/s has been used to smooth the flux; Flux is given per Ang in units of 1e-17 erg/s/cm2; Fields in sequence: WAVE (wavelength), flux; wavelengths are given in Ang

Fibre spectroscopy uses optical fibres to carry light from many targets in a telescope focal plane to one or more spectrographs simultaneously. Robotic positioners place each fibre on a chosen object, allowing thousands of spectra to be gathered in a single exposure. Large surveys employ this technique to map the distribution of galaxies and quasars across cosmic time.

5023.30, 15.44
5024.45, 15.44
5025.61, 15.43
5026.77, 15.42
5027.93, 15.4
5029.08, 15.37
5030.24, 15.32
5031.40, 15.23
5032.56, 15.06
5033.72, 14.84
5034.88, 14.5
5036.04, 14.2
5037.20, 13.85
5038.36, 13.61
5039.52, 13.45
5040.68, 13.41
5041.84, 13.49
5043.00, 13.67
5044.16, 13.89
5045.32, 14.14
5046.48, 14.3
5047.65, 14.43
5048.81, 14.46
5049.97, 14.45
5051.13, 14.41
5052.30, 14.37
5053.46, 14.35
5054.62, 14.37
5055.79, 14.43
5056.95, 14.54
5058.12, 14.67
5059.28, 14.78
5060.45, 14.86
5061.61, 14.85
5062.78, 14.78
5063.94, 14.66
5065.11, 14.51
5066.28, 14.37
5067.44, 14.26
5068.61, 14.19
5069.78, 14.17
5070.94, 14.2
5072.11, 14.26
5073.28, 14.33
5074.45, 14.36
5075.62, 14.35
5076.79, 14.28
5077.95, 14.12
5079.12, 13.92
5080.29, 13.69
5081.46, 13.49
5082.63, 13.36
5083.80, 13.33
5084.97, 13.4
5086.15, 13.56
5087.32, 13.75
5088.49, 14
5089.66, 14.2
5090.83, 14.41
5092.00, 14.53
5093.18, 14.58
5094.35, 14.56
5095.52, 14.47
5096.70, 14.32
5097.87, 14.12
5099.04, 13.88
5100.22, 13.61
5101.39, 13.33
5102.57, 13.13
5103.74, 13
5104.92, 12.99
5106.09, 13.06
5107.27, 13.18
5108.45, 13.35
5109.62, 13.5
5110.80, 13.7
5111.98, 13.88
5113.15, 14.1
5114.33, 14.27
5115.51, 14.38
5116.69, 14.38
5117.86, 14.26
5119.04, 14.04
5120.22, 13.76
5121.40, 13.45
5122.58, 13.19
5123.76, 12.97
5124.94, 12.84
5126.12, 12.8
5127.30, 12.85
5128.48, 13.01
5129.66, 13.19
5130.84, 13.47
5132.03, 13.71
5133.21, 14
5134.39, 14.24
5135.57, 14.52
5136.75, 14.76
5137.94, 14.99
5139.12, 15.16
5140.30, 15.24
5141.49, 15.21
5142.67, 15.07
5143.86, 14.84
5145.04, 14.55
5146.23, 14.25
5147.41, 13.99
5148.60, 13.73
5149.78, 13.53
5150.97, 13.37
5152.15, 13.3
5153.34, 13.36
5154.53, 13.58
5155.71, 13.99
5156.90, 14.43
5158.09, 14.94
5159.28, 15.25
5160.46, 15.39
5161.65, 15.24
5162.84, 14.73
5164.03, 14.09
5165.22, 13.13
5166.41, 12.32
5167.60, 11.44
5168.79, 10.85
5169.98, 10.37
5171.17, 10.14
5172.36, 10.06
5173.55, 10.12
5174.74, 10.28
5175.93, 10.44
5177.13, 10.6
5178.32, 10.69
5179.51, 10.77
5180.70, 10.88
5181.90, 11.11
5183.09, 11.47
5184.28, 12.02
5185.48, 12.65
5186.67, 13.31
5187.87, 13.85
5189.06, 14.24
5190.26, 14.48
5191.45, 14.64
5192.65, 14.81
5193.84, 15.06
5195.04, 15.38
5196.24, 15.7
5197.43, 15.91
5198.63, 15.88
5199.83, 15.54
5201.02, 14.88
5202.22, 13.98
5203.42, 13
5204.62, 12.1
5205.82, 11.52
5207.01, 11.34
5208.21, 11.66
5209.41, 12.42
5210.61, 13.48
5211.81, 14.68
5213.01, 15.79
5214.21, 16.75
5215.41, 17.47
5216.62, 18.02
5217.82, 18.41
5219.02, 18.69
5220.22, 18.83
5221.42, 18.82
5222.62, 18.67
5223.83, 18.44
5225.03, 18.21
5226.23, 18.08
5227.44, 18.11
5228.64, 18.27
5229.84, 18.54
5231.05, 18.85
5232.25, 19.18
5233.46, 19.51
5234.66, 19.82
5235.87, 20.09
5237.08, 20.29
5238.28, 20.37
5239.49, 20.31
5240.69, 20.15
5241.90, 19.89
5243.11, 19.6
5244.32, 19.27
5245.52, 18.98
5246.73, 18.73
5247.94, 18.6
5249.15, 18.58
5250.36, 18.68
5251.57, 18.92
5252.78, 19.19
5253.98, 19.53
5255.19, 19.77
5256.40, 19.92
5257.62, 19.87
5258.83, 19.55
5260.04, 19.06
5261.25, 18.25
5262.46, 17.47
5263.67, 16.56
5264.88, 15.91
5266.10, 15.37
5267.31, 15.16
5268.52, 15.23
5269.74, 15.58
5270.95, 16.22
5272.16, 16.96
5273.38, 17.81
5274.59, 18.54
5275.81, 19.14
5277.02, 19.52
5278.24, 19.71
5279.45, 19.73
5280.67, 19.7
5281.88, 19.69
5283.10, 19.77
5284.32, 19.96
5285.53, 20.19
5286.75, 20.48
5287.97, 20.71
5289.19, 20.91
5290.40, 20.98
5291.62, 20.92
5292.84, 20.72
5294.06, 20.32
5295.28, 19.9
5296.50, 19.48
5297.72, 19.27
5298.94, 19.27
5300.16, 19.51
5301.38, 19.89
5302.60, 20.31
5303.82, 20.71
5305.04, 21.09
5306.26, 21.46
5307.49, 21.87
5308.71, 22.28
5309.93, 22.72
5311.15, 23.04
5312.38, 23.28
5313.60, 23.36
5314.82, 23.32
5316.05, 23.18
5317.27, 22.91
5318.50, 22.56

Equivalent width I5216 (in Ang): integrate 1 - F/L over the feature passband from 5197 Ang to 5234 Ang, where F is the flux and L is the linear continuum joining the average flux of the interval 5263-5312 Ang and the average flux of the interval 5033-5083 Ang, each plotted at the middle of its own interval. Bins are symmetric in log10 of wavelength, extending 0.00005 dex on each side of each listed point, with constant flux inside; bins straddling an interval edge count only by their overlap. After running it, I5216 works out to 3.19 Ang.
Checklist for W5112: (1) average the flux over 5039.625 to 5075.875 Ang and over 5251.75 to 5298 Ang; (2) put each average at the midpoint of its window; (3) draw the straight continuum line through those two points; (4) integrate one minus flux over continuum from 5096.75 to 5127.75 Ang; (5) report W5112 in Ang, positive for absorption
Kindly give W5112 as 3.8 Ang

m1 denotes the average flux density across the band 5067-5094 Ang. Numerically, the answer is 14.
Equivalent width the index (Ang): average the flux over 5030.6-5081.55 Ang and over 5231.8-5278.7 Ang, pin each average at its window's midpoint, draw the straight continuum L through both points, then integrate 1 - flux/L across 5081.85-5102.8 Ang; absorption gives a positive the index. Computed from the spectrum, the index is 1.6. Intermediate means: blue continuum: 14.3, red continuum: 18.6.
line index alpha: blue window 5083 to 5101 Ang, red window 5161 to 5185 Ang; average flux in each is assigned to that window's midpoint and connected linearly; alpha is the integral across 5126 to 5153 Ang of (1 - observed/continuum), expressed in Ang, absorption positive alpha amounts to -3.28 Ang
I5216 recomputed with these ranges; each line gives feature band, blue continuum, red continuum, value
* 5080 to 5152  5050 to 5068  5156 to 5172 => -0.30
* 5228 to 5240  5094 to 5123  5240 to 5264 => -0.72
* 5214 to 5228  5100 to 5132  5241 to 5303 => -0.88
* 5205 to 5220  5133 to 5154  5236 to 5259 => 2.29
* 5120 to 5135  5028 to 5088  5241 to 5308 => 2.36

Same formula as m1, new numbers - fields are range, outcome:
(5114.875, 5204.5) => 13.5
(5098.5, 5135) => 13.5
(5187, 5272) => 17.1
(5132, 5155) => 14.3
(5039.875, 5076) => 14.3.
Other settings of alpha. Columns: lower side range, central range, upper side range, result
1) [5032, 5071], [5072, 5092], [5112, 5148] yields 0.38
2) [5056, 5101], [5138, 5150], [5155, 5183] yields -1.73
